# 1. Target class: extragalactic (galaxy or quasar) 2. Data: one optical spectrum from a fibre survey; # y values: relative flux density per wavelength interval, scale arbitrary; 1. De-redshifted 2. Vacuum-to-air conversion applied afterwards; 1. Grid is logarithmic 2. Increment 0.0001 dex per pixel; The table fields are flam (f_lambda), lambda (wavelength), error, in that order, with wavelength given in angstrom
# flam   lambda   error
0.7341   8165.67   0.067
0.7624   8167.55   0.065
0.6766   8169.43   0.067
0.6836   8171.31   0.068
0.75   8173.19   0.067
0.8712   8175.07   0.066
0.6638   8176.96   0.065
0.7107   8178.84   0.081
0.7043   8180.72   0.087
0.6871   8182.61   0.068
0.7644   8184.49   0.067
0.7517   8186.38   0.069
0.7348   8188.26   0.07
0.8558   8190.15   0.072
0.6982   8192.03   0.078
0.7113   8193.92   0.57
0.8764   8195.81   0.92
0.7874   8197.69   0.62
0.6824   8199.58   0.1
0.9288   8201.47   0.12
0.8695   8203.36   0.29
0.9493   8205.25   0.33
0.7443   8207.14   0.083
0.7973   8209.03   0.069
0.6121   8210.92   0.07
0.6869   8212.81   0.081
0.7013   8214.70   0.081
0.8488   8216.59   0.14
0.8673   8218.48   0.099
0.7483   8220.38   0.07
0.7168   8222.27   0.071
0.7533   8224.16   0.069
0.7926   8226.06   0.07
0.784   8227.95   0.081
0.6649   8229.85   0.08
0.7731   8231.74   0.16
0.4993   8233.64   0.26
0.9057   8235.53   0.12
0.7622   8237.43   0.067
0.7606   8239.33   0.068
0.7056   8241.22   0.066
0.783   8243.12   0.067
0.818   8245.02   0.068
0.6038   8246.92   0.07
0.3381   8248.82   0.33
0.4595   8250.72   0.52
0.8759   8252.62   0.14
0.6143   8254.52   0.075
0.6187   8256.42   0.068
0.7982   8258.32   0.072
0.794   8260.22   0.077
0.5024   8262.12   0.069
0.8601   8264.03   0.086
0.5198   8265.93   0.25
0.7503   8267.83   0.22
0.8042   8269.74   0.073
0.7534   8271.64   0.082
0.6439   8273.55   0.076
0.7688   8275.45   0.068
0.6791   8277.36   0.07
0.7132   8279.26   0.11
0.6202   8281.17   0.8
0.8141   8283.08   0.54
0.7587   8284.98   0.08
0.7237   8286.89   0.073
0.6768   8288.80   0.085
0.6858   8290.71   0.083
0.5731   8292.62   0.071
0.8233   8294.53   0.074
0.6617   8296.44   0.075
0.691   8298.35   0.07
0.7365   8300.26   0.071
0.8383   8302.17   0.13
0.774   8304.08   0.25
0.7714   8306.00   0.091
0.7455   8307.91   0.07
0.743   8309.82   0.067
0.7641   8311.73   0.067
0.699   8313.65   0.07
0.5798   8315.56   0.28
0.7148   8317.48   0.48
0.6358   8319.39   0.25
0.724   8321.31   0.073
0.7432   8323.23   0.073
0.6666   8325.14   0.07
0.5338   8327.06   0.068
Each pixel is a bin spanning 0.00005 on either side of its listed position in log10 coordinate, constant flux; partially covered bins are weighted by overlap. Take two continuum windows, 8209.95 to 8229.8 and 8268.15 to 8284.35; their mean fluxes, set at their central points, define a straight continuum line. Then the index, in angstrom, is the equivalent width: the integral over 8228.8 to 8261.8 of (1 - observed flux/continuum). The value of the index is 2.2 angstrom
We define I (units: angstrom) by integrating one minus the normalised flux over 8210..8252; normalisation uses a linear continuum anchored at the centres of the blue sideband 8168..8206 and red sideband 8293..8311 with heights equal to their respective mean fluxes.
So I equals 2.8 angstrom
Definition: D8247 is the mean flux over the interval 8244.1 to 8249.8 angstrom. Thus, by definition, 0.584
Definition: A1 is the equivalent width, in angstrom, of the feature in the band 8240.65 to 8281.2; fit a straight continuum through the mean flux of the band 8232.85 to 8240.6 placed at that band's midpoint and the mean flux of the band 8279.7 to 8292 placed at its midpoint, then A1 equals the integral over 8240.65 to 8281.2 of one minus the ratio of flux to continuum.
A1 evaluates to 2.2 angstrom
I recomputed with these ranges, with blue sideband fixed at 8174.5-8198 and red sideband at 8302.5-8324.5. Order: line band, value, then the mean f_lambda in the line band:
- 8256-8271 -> 0.5 angstrom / 0.71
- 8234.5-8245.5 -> -0.7 angstrom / 0.786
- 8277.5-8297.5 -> 0.6 angstrom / 0.704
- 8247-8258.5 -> 2.1 angstrom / 0.604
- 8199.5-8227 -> -1.4 angstrom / 0.783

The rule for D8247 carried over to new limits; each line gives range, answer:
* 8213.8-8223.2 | 0.777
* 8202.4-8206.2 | 0.909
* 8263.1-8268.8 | 0.71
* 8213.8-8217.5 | 0.776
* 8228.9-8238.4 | 0.721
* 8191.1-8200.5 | 0.751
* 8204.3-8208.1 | 0.846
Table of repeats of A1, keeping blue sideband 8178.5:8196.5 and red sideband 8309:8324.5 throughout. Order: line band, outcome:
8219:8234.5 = 0.3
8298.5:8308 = -0.9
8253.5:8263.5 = 0.6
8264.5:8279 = 0.2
